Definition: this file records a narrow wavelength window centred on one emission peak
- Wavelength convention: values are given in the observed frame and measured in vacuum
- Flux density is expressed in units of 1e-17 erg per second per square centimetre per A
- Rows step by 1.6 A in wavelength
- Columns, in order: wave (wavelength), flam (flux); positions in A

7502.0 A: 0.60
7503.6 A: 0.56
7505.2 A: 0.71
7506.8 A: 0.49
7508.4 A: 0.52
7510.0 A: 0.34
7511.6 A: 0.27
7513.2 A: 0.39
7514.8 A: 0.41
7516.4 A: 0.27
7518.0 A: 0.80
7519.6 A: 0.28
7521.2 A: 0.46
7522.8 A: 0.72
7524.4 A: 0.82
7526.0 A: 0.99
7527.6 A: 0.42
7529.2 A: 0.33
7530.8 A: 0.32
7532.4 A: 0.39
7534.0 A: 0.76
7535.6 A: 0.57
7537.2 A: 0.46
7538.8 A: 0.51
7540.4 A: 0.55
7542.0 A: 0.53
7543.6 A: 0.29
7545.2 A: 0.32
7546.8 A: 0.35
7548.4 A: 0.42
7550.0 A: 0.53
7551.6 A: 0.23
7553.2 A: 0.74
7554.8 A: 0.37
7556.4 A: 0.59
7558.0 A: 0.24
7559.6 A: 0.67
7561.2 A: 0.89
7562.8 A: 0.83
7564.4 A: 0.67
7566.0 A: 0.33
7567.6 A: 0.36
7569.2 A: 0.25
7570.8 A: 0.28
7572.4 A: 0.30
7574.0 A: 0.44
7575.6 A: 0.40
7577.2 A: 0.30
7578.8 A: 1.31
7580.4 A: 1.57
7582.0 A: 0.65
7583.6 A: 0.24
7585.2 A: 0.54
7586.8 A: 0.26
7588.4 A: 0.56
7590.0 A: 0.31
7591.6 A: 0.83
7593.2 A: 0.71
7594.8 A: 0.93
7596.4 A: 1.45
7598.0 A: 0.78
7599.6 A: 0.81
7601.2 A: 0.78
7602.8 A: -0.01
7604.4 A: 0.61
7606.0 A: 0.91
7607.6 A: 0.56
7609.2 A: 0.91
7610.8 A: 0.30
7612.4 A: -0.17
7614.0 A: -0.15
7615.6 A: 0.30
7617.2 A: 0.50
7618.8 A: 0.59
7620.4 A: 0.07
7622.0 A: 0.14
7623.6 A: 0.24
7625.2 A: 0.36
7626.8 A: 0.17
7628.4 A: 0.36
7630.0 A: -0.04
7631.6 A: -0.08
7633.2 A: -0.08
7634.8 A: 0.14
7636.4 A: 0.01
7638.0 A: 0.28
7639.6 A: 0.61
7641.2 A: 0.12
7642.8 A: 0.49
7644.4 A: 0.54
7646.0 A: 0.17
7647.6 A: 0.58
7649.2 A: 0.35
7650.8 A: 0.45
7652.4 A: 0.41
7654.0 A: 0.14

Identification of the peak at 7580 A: [S II] 6716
